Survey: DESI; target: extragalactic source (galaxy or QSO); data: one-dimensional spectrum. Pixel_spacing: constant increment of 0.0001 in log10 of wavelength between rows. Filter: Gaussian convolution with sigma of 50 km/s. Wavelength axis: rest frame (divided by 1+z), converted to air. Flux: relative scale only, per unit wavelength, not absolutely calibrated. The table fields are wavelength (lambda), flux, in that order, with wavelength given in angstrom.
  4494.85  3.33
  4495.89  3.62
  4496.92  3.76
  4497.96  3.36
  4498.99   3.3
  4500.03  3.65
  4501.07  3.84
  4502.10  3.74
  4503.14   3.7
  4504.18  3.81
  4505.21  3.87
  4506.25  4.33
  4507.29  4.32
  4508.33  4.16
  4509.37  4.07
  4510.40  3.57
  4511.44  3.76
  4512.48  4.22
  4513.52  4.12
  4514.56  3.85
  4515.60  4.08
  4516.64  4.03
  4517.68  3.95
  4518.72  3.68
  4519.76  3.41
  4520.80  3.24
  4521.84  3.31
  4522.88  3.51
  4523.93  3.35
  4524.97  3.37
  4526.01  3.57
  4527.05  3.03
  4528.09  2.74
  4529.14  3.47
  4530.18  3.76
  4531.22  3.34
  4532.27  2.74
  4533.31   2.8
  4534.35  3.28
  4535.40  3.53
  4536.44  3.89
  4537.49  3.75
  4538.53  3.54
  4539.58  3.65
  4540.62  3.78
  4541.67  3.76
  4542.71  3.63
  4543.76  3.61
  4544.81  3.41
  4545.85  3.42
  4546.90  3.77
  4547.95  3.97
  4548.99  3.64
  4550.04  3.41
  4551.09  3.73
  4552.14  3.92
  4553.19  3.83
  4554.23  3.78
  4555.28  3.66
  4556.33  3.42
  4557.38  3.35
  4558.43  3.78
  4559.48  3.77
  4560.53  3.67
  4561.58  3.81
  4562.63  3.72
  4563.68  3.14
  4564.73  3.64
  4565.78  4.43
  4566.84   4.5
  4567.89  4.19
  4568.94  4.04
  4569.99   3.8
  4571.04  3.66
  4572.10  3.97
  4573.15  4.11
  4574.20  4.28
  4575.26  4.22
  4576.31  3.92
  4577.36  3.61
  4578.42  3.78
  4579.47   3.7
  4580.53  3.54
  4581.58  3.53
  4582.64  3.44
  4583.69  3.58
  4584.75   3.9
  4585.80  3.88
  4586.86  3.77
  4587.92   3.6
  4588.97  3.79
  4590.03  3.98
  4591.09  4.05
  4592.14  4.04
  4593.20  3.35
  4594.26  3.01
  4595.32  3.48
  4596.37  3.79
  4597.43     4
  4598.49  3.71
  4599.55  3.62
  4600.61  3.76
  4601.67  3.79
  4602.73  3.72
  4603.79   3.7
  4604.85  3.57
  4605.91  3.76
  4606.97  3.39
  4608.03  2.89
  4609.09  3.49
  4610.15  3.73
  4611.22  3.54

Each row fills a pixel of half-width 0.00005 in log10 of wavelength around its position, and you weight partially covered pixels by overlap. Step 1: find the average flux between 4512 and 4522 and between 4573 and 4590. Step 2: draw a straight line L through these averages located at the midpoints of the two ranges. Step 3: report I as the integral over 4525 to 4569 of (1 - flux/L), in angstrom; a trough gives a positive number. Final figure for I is 2.2 angstrom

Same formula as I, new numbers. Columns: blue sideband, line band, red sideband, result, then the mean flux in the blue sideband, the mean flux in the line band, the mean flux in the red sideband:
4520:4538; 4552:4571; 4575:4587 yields -1.14 angstrom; 3.33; 3.8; 3.73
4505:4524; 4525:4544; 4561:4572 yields 2.11 angstrom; 3.84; 3.43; 3.89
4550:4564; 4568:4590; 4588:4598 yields -0.73 angstrom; 3.66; 3.82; 3.72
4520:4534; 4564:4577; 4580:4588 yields -1.76 angstrom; 3.25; 4.04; 3.66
